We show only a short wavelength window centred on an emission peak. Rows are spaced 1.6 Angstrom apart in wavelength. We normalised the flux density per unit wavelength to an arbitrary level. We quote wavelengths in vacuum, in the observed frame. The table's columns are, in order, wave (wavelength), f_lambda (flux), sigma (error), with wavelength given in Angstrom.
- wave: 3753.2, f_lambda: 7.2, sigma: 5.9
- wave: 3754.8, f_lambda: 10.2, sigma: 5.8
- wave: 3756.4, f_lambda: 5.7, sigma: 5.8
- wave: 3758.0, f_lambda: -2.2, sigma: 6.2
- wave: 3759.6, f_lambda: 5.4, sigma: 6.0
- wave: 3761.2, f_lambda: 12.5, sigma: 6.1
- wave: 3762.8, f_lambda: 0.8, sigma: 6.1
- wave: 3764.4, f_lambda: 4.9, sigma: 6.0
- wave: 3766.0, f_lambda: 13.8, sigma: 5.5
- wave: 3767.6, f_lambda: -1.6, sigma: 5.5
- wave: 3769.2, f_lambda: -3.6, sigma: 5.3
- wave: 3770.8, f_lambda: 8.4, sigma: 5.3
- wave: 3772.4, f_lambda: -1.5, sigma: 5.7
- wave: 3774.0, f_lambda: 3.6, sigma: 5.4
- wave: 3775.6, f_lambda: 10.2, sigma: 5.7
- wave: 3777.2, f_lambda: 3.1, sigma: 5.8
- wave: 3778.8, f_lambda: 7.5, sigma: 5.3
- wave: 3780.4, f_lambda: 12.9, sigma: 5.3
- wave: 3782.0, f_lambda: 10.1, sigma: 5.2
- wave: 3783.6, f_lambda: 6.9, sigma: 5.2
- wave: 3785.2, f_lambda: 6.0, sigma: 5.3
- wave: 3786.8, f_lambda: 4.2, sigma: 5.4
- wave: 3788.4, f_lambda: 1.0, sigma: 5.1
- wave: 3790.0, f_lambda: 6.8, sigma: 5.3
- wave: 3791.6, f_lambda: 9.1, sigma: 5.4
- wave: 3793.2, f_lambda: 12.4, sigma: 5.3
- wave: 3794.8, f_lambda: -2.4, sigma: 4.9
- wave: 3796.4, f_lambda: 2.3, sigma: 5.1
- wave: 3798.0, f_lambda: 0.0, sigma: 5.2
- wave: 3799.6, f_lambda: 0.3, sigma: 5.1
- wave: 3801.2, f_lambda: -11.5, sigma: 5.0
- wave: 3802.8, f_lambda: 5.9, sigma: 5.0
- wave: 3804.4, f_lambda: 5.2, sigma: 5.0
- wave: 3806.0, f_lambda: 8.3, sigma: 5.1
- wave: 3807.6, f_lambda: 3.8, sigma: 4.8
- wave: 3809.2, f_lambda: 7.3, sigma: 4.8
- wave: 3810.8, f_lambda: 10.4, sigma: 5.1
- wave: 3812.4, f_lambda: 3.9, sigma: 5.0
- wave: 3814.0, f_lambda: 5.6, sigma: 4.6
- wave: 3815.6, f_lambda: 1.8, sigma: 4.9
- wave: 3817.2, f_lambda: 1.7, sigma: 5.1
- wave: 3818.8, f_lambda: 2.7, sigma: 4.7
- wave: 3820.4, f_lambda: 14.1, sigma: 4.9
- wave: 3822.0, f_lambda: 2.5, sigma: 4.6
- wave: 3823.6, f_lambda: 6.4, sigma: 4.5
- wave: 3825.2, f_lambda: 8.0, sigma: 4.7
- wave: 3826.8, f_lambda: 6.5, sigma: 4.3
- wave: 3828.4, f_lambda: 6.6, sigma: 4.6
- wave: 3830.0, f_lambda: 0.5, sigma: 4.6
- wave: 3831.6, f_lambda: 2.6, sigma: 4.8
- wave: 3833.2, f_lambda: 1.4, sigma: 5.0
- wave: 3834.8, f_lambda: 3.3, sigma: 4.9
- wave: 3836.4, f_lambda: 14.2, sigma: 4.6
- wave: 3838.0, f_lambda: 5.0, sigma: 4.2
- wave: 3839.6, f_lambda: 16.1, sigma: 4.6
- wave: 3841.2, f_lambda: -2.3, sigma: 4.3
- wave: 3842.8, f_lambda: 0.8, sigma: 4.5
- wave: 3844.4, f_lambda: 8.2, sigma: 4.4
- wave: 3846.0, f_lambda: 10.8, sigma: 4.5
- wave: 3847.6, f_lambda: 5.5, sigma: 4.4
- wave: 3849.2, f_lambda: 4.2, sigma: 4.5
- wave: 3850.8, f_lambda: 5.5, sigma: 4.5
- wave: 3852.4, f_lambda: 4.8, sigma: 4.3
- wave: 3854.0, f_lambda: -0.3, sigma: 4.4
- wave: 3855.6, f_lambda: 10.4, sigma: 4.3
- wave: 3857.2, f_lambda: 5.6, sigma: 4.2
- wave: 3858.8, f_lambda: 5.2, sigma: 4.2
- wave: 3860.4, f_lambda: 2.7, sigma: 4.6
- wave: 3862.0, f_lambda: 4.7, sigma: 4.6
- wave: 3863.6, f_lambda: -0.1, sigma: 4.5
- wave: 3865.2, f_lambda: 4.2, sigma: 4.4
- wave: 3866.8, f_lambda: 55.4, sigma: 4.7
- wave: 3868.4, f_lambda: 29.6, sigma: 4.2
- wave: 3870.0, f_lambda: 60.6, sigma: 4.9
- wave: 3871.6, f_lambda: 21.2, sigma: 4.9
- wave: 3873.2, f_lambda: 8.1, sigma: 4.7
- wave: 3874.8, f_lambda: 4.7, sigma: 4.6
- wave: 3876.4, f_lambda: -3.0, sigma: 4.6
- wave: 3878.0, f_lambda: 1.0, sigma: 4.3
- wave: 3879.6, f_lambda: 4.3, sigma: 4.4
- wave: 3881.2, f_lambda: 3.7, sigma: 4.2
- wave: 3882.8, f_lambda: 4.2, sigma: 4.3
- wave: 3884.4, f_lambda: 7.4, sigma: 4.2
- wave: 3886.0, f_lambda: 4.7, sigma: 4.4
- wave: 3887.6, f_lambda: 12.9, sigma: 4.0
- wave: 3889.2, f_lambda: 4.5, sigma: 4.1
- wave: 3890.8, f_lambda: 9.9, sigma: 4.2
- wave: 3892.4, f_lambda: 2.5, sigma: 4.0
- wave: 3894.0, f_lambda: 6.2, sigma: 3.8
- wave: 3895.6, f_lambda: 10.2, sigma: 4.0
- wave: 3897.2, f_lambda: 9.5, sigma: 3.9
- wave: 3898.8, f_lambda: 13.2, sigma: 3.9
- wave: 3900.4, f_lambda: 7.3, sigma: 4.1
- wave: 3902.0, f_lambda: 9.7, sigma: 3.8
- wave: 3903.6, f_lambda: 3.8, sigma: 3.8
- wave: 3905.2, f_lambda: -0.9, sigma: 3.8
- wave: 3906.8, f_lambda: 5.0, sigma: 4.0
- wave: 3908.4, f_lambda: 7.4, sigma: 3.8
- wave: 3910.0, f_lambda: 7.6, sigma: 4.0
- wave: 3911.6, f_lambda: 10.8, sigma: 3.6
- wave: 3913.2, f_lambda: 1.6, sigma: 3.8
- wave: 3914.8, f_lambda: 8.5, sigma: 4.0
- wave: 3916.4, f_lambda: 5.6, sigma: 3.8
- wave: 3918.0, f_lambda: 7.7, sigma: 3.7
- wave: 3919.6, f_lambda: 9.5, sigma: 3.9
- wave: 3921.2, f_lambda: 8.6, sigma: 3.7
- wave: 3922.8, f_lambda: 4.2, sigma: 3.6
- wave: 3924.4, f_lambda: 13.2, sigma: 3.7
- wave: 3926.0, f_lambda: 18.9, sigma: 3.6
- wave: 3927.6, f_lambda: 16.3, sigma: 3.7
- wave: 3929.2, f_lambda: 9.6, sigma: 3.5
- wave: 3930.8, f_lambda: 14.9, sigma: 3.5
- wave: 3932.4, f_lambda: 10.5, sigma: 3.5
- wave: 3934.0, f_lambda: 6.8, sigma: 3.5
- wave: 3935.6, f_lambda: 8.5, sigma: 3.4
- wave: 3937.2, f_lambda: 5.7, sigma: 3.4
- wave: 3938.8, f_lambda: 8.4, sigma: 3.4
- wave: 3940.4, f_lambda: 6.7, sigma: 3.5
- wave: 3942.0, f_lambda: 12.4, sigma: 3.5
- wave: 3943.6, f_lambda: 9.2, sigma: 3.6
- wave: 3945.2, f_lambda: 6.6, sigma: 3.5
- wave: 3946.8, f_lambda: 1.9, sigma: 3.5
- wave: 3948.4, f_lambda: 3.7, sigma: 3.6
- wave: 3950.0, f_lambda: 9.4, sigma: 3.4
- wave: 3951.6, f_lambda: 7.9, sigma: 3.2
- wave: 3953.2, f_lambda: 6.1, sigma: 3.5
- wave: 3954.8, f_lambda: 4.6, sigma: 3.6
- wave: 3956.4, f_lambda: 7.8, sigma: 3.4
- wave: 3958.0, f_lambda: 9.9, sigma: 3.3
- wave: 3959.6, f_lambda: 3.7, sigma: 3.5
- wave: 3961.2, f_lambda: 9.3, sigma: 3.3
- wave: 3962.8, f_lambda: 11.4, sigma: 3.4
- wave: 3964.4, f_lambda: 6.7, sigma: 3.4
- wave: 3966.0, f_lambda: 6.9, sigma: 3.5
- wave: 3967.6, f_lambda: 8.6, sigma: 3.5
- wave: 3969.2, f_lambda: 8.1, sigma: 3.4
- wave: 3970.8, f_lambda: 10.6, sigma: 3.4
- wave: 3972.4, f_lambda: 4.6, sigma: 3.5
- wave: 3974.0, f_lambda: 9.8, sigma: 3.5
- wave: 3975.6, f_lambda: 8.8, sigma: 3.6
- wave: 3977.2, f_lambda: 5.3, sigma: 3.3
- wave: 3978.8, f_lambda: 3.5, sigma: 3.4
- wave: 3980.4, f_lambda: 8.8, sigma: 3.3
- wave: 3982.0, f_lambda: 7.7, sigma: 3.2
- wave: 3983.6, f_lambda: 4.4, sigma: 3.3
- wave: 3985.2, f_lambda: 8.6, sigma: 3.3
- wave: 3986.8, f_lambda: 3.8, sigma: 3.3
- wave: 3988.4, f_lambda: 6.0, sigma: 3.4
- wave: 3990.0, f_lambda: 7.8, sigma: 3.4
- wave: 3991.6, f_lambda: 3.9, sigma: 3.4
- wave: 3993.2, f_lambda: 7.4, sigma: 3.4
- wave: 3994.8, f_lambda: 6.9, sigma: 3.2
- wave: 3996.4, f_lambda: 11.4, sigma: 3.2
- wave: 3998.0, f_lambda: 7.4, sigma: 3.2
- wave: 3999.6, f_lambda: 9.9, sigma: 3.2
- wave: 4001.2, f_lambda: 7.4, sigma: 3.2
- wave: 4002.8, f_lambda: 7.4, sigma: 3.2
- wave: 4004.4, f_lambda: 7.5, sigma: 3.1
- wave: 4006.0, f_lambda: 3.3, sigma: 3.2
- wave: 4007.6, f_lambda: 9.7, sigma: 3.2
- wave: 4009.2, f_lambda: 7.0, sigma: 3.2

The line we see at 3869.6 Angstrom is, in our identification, [O II]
